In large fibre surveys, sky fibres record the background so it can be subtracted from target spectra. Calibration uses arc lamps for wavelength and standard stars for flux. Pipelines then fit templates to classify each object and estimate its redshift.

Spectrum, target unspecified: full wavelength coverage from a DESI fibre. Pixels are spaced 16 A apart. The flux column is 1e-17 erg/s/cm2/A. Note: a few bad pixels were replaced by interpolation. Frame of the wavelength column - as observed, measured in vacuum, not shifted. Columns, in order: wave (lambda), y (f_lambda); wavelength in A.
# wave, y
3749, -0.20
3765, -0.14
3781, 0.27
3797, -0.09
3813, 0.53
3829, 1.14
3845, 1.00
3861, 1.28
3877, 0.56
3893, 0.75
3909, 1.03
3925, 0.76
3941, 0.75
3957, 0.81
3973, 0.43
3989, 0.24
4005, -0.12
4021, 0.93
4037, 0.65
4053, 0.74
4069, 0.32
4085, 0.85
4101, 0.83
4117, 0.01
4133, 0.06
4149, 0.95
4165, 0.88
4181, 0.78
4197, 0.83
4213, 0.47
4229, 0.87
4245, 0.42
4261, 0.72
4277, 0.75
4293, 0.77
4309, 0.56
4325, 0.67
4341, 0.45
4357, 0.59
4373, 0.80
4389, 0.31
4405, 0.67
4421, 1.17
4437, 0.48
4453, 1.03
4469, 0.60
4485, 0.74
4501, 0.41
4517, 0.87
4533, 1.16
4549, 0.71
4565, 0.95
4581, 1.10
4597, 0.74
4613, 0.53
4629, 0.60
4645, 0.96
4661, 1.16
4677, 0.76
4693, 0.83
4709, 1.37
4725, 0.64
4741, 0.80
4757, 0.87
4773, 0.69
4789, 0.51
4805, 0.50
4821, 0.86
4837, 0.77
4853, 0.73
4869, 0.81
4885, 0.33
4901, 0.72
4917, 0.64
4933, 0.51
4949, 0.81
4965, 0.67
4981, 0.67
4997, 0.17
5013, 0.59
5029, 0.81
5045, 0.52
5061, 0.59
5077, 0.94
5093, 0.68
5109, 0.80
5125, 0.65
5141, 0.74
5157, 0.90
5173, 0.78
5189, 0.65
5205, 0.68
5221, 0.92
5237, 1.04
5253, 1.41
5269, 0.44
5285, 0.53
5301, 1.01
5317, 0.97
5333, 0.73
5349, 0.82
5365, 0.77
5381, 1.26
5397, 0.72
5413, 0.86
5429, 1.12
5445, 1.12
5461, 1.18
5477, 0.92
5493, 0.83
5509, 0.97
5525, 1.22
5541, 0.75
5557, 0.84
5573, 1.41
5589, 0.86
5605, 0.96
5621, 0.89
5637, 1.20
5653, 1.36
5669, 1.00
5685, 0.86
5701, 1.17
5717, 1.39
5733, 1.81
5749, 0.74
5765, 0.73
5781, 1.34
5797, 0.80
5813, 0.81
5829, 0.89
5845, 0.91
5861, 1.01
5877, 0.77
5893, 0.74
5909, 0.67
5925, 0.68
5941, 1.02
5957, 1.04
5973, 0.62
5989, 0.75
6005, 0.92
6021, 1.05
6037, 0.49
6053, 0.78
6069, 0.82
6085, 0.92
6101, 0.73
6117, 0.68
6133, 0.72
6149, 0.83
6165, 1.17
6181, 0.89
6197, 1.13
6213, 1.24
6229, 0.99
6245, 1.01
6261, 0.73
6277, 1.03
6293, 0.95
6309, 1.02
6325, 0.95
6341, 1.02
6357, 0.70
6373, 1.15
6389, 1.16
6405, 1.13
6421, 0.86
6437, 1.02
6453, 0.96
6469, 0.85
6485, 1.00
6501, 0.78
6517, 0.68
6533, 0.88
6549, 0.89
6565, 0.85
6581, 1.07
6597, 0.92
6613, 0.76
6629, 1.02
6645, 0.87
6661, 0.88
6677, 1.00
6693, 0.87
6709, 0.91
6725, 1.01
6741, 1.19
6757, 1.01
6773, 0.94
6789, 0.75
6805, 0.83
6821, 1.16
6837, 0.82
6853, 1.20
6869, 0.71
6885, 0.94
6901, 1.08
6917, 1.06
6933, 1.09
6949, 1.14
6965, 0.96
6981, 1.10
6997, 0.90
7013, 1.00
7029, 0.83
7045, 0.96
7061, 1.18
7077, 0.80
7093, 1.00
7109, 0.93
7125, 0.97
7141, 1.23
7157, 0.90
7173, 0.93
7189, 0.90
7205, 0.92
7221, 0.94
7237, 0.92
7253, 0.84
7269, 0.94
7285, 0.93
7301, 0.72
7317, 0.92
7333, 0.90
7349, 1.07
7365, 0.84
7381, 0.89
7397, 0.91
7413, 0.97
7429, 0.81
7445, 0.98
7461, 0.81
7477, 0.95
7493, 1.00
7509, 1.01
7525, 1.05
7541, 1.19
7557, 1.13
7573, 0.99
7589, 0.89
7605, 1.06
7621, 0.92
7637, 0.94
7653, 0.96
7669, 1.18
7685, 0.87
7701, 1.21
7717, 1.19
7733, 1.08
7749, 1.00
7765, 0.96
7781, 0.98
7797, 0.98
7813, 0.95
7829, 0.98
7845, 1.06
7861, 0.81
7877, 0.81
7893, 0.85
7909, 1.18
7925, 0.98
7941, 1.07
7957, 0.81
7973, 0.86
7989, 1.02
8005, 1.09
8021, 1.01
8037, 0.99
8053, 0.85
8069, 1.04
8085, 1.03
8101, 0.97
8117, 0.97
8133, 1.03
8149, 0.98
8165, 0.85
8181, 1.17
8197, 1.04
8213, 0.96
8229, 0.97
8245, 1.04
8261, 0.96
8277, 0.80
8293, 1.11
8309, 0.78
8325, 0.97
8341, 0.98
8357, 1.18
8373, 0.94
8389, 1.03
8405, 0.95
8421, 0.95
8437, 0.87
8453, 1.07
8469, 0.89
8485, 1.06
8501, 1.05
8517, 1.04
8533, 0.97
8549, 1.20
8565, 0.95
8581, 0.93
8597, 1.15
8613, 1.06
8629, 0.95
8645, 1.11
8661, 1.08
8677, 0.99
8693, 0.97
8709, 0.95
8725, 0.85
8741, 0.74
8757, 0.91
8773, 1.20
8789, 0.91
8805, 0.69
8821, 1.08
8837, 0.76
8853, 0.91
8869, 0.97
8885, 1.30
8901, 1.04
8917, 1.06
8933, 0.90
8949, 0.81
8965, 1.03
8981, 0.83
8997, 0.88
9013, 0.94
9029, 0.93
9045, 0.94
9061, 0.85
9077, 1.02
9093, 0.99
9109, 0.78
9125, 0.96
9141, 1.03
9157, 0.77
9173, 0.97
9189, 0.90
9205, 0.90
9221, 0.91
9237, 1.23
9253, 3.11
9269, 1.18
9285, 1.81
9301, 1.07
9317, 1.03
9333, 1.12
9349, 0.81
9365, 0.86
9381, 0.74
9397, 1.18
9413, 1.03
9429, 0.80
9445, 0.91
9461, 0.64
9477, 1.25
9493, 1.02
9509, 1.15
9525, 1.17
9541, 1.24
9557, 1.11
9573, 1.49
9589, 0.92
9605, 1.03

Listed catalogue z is 0.41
